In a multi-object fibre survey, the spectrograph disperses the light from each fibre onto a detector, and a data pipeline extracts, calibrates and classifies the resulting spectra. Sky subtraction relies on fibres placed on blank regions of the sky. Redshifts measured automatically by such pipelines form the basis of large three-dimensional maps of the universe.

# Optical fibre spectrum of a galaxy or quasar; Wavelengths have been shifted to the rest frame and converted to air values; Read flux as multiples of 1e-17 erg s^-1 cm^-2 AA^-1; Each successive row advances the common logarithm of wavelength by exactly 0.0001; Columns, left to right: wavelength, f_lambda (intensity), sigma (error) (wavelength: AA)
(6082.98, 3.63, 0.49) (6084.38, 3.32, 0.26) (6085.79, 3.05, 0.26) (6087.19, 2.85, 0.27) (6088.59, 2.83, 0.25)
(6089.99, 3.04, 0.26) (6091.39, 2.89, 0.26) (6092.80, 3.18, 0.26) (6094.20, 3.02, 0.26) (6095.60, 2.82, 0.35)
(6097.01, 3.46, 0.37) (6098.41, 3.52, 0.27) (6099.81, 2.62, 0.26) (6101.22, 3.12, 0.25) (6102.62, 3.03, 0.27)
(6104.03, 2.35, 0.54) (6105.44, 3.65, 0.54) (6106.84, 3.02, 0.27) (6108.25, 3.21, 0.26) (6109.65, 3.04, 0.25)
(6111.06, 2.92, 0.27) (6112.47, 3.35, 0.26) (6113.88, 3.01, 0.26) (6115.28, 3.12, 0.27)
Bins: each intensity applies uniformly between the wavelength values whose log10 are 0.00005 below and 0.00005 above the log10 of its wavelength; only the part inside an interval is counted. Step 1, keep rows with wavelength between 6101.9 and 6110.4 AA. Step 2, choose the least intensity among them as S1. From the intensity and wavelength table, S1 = 2.35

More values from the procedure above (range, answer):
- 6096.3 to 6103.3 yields 2.62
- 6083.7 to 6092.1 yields 2.83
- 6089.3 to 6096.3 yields 2.82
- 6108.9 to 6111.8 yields 2.92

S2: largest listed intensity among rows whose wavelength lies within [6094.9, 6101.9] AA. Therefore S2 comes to 3.52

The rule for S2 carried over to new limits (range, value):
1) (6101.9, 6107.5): 3.65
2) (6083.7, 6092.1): 3.32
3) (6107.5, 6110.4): 3.21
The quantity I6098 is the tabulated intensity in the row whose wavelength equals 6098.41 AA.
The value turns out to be 3.52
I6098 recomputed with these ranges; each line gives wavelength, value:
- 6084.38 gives 3.32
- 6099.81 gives 2.62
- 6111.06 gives 2.92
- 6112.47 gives 3.35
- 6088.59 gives 2.83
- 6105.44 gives 3.65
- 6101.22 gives 3.12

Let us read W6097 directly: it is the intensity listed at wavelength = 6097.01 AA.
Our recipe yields 3.46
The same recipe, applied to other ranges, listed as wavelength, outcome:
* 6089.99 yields 3.04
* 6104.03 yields 2.35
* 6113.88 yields 3.01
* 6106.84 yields 3.02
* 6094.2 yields 3.02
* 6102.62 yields 3.03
